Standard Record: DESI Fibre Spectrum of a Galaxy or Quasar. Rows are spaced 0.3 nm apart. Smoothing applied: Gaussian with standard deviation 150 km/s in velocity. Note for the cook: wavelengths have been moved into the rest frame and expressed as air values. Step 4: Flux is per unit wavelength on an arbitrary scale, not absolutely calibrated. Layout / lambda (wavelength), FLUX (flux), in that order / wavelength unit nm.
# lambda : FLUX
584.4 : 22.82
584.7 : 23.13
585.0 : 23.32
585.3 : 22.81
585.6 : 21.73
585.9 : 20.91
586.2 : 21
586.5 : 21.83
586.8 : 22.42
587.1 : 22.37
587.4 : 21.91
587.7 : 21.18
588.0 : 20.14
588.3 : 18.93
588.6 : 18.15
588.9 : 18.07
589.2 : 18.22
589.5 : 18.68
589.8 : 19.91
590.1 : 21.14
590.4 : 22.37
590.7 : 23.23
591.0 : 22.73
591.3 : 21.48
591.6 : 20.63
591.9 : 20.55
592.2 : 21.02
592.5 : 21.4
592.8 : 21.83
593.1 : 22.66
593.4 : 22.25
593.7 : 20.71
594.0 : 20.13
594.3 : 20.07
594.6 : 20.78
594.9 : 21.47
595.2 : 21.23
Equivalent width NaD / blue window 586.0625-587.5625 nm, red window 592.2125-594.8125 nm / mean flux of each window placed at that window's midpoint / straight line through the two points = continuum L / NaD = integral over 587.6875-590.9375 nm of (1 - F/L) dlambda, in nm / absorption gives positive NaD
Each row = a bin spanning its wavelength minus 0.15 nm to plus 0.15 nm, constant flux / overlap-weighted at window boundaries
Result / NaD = 0.24 nm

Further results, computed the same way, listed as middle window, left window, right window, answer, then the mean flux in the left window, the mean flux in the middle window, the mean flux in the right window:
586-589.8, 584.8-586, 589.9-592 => 0.31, 22.3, 20.2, 21.7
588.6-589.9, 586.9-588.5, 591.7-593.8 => 0.15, 20.9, 18.6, 21.5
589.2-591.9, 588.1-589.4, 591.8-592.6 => -0.18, 18.4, 21.1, 21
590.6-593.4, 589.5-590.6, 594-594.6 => -0.15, 20.9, 21.7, 20.3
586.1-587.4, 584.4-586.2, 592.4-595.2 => 0.01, 22.3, 21.9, 21.3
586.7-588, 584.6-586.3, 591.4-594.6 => 0.01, 22.2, 21.7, 21.1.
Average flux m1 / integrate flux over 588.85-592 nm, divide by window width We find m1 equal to 20.7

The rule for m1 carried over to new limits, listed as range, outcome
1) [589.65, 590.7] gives 21.4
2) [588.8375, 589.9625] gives 18.8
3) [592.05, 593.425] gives 21.8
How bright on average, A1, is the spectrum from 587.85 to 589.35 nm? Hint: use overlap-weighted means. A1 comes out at 18.7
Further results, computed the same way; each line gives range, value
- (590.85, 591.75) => 21.6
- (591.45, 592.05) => 20.6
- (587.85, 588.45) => 19.5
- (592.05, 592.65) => 21.2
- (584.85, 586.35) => 22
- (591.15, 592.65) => 21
